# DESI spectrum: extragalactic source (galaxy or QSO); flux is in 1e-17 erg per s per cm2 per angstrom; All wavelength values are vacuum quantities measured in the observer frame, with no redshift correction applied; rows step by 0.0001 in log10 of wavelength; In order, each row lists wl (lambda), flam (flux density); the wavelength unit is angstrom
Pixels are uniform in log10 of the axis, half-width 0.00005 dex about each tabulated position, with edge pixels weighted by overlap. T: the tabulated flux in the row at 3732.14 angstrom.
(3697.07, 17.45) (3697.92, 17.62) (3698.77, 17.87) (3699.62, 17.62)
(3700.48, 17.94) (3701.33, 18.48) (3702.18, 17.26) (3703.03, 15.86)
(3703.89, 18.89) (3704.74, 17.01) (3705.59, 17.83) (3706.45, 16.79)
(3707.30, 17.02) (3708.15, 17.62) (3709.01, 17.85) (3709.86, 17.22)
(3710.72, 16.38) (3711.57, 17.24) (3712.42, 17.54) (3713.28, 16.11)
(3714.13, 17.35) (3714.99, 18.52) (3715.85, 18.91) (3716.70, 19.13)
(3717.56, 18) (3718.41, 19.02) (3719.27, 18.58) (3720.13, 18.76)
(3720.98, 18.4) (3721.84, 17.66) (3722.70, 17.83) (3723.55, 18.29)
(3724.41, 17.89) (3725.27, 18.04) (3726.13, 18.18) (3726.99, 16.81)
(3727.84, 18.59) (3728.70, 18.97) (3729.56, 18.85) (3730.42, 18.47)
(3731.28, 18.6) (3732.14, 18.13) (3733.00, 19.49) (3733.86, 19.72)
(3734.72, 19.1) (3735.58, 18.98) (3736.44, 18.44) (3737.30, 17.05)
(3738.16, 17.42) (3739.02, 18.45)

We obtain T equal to 18.13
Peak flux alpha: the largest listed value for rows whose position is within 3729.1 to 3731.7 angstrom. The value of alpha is 18.85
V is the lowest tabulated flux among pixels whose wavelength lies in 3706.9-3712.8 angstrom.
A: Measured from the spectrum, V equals 16.38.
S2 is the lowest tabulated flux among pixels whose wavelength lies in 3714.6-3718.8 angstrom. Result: 18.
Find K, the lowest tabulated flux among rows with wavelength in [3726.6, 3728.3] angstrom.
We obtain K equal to 16.81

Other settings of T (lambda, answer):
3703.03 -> 15.86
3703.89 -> 18.89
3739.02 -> 18.45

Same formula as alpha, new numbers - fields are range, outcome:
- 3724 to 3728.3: 18.59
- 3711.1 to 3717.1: 19.13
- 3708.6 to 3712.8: 17.85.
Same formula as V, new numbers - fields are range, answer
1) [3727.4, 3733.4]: 18.13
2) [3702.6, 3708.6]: 15.86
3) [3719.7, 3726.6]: 17.66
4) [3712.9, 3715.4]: 16.11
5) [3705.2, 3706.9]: 16.79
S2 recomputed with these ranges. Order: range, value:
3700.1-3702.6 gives 17.26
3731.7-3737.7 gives 17.05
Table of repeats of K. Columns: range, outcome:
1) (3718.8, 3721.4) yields 18.4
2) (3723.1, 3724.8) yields 17.89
